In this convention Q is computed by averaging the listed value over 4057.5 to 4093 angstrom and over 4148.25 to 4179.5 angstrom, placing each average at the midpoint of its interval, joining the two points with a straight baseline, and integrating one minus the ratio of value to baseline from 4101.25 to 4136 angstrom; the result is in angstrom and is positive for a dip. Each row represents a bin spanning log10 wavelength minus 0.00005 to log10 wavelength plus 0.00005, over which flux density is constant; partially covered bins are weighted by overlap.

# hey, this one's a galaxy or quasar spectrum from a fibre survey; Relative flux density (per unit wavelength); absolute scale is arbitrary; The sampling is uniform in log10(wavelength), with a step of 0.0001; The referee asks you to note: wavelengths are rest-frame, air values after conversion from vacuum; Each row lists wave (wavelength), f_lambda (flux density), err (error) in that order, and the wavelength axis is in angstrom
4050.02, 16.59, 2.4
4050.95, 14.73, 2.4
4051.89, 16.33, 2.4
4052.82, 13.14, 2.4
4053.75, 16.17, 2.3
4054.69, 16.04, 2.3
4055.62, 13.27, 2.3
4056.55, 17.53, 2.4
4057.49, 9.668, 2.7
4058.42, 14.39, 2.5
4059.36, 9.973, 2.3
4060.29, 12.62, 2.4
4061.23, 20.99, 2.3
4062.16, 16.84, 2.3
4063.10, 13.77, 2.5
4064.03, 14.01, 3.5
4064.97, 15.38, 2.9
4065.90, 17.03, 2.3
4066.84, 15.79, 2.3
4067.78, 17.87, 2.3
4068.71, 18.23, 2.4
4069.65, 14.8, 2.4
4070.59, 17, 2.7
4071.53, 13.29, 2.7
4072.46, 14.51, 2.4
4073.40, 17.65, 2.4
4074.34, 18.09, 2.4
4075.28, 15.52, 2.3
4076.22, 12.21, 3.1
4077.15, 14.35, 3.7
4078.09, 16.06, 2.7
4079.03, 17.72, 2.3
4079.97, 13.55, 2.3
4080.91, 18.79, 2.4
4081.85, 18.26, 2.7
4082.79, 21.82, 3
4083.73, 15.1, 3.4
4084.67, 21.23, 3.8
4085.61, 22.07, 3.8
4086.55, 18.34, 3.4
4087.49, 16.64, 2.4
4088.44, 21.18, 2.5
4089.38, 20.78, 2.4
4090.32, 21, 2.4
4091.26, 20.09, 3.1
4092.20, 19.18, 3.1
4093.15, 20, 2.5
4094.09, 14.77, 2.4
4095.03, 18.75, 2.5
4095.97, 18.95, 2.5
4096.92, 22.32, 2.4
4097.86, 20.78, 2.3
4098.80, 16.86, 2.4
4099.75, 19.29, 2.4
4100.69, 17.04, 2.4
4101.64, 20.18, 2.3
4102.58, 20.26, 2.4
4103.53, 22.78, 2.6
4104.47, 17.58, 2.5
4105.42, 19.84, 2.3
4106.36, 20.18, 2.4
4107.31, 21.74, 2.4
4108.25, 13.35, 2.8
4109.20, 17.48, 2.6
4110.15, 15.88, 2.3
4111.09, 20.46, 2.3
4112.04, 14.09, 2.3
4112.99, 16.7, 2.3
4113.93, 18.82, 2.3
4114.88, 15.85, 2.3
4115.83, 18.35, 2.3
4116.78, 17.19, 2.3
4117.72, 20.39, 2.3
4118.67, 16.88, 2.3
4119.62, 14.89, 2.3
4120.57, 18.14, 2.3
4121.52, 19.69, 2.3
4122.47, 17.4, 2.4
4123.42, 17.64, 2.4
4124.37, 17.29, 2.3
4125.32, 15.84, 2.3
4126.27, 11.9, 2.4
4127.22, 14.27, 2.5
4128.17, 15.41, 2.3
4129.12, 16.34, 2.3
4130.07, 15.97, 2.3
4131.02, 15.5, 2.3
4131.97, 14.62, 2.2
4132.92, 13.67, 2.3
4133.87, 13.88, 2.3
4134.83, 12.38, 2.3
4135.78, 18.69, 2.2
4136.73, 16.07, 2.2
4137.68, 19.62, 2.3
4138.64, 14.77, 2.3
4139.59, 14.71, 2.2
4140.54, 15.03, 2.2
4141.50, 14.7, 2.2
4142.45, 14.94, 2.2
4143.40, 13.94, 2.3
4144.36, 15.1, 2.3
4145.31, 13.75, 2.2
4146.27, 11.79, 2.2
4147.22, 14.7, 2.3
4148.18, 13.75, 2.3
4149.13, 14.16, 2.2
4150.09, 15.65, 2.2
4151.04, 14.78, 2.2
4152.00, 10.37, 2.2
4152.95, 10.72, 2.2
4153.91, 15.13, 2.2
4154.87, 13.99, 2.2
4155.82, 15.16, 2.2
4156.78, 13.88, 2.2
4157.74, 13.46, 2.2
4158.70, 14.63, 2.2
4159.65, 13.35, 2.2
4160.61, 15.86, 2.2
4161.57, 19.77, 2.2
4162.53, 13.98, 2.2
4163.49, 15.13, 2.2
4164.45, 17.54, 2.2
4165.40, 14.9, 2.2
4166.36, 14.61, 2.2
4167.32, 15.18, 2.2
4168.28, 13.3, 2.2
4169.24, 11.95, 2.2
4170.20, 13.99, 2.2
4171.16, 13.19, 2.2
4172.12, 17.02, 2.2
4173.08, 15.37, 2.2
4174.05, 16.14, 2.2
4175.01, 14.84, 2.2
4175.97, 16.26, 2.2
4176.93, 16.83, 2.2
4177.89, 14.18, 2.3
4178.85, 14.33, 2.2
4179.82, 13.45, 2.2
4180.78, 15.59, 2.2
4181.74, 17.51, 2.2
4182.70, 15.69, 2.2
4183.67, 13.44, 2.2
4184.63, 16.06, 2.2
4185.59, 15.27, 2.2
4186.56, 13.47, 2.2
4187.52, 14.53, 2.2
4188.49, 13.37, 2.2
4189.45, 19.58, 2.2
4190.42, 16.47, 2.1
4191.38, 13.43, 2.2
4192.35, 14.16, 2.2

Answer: -2.73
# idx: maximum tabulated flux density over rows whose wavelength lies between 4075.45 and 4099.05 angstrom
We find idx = 22.32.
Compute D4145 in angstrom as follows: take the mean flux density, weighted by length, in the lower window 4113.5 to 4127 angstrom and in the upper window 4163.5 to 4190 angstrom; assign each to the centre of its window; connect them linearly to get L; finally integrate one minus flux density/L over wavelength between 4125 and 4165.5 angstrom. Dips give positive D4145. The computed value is 3.7 angstrom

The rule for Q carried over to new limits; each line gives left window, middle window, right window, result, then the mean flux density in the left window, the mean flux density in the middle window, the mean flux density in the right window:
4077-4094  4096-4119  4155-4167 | -1.1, 18.7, 18.5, 15.2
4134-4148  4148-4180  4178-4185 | 0.8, 14.9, 14.6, 15.1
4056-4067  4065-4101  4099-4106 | -1.1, 14.8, 17.8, 19.5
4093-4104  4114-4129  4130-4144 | 0.1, 19.3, 16.8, 15.2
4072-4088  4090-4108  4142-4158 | -3.5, 17.2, 19.5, 13.8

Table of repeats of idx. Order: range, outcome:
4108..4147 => 20.46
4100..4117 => 22.78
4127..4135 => 16.34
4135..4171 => 19.77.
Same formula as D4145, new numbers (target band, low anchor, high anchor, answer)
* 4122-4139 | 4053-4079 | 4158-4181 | -0.5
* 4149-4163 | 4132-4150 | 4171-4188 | 0.6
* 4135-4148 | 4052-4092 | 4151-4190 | 0.2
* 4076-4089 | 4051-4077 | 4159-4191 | -2.2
